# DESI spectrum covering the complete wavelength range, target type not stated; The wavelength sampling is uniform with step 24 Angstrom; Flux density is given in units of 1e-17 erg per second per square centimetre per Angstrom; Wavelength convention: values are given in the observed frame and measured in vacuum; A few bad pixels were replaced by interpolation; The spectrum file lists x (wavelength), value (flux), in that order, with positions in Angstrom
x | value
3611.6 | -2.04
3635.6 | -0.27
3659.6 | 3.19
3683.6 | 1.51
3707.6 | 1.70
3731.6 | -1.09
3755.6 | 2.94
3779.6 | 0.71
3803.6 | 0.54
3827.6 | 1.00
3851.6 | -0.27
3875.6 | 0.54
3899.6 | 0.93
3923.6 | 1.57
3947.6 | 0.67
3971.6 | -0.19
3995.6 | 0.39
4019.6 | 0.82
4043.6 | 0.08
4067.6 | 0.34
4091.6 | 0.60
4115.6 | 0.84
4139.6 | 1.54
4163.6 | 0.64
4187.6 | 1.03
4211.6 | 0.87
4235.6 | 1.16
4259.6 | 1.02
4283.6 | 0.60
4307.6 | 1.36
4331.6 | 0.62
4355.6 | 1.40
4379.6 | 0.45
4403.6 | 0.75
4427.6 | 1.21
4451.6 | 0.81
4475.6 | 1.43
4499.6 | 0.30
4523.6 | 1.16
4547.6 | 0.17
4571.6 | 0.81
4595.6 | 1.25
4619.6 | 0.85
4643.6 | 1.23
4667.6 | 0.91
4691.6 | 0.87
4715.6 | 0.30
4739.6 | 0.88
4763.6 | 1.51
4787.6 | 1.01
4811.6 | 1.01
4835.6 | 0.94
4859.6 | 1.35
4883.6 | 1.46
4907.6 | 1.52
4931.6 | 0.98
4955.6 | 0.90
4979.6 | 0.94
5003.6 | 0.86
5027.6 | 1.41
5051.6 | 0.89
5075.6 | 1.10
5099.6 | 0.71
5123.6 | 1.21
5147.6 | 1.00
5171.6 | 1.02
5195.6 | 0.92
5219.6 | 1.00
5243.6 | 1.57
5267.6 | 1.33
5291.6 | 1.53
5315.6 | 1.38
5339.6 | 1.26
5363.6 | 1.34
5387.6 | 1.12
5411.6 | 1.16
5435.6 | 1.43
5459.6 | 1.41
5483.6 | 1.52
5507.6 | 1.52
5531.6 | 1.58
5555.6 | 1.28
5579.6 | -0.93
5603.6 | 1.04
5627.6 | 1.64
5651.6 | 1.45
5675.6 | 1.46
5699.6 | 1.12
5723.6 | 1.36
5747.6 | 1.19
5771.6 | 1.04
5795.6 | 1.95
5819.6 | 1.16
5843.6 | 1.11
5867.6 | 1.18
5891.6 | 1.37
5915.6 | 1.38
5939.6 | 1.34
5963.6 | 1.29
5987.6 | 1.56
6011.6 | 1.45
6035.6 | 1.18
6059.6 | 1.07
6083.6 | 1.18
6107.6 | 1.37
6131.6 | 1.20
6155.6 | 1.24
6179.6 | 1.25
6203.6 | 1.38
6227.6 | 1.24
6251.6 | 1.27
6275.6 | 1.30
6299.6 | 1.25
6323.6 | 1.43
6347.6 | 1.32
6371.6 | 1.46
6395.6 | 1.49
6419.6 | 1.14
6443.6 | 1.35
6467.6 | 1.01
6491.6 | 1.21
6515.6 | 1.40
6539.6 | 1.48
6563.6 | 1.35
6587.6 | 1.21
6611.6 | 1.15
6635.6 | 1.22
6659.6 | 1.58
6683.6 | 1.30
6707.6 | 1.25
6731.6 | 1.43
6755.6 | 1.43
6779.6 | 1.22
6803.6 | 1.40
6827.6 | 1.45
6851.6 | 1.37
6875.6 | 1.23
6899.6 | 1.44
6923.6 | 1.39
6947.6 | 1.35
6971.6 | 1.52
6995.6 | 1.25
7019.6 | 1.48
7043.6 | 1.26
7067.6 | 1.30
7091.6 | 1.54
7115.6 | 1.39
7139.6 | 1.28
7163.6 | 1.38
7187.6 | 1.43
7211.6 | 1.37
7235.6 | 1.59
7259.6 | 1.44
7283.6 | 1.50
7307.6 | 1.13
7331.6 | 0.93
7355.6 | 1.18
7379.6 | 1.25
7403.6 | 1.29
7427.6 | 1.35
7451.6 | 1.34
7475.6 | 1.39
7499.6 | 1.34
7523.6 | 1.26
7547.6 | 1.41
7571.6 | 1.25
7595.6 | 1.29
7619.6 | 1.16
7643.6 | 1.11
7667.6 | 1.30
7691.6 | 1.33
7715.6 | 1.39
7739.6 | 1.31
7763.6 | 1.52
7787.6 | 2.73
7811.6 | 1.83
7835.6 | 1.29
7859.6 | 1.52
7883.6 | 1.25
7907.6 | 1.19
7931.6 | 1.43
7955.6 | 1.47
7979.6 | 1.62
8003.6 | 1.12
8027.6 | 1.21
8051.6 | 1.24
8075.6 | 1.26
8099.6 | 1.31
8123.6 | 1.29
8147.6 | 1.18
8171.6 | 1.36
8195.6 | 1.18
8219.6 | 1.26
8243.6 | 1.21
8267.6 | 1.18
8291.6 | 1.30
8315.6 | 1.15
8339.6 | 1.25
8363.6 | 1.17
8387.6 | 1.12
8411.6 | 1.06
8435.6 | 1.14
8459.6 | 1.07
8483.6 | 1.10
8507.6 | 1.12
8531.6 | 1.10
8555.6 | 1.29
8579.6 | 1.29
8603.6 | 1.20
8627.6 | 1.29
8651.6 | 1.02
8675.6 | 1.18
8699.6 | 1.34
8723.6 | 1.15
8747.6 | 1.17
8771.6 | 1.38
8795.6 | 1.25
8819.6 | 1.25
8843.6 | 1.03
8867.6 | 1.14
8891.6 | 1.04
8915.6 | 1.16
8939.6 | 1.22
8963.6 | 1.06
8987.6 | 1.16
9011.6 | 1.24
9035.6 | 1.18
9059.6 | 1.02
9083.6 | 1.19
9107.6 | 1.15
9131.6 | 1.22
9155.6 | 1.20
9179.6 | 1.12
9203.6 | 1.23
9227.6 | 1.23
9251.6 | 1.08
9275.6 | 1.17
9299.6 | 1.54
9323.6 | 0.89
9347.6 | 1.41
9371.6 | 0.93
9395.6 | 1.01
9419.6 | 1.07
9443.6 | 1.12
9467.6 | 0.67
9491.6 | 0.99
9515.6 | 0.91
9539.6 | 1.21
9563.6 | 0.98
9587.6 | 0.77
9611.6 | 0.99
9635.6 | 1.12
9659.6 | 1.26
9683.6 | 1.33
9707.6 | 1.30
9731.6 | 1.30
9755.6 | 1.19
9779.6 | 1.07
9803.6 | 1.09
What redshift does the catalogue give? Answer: 0.186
